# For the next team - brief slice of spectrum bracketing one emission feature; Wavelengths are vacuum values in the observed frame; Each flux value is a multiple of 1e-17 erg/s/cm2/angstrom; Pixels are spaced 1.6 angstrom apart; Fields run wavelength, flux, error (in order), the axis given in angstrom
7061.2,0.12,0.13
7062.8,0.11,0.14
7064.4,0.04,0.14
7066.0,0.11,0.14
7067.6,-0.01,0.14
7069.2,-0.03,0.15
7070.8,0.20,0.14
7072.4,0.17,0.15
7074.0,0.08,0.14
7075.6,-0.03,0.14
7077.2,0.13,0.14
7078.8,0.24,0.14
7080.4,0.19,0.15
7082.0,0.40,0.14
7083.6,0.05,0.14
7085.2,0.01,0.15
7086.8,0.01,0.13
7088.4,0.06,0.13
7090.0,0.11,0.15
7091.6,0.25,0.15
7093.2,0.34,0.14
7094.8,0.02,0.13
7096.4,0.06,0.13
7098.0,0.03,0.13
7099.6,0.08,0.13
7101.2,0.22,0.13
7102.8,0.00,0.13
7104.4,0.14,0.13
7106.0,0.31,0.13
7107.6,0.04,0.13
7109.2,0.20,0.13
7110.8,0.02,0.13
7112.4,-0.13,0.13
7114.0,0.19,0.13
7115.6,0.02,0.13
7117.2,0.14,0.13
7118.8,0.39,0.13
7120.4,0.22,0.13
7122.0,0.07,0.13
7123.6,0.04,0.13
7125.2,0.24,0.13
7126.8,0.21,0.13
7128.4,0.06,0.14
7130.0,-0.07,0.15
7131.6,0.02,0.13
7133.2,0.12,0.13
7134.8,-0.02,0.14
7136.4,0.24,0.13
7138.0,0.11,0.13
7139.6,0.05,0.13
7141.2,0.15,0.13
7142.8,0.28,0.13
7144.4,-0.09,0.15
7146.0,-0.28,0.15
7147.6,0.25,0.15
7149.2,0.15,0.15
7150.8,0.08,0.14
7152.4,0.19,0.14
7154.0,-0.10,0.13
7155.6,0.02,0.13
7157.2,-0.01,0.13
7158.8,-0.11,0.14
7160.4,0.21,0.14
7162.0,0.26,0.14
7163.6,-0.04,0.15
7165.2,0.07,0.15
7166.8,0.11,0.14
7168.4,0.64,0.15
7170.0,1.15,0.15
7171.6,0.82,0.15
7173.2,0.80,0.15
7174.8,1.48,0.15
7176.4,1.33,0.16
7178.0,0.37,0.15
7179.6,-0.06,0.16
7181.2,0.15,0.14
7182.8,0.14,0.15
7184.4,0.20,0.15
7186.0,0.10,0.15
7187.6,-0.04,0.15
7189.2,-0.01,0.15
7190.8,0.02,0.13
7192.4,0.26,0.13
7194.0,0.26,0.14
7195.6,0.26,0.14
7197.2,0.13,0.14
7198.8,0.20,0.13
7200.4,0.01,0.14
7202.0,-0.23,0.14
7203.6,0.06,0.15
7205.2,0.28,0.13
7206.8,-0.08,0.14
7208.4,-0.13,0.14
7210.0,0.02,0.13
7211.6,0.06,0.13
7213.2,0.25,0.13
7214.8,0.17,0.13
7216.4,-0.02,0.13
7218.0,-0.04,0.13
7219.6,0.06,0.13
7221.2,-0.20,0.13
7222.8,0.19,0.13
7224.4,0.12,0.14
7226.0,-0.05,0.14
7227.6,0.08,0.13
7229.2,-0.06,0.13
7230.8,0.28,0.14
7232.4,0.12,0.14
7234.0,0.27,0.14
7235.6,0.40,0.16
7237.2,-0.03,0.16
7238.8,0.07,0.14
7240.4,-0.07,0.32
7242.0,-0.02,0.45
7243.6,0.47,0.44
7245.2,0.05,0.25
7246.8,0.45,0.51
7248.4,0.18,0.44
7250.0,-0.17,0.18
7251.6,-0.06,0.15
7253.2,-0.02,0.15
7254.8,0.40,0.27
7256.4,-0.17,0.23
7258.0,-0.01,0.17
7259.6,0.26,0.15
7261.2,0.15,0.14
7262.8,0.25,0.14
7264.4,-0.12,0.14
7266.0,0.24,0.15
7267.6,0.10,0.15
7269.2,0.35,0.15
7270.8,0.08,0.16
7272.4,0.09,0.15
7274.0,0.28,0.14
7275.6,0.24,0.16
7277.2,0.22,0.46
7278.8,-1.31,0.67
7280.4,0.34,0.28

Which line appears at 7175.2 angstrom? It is [O II]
